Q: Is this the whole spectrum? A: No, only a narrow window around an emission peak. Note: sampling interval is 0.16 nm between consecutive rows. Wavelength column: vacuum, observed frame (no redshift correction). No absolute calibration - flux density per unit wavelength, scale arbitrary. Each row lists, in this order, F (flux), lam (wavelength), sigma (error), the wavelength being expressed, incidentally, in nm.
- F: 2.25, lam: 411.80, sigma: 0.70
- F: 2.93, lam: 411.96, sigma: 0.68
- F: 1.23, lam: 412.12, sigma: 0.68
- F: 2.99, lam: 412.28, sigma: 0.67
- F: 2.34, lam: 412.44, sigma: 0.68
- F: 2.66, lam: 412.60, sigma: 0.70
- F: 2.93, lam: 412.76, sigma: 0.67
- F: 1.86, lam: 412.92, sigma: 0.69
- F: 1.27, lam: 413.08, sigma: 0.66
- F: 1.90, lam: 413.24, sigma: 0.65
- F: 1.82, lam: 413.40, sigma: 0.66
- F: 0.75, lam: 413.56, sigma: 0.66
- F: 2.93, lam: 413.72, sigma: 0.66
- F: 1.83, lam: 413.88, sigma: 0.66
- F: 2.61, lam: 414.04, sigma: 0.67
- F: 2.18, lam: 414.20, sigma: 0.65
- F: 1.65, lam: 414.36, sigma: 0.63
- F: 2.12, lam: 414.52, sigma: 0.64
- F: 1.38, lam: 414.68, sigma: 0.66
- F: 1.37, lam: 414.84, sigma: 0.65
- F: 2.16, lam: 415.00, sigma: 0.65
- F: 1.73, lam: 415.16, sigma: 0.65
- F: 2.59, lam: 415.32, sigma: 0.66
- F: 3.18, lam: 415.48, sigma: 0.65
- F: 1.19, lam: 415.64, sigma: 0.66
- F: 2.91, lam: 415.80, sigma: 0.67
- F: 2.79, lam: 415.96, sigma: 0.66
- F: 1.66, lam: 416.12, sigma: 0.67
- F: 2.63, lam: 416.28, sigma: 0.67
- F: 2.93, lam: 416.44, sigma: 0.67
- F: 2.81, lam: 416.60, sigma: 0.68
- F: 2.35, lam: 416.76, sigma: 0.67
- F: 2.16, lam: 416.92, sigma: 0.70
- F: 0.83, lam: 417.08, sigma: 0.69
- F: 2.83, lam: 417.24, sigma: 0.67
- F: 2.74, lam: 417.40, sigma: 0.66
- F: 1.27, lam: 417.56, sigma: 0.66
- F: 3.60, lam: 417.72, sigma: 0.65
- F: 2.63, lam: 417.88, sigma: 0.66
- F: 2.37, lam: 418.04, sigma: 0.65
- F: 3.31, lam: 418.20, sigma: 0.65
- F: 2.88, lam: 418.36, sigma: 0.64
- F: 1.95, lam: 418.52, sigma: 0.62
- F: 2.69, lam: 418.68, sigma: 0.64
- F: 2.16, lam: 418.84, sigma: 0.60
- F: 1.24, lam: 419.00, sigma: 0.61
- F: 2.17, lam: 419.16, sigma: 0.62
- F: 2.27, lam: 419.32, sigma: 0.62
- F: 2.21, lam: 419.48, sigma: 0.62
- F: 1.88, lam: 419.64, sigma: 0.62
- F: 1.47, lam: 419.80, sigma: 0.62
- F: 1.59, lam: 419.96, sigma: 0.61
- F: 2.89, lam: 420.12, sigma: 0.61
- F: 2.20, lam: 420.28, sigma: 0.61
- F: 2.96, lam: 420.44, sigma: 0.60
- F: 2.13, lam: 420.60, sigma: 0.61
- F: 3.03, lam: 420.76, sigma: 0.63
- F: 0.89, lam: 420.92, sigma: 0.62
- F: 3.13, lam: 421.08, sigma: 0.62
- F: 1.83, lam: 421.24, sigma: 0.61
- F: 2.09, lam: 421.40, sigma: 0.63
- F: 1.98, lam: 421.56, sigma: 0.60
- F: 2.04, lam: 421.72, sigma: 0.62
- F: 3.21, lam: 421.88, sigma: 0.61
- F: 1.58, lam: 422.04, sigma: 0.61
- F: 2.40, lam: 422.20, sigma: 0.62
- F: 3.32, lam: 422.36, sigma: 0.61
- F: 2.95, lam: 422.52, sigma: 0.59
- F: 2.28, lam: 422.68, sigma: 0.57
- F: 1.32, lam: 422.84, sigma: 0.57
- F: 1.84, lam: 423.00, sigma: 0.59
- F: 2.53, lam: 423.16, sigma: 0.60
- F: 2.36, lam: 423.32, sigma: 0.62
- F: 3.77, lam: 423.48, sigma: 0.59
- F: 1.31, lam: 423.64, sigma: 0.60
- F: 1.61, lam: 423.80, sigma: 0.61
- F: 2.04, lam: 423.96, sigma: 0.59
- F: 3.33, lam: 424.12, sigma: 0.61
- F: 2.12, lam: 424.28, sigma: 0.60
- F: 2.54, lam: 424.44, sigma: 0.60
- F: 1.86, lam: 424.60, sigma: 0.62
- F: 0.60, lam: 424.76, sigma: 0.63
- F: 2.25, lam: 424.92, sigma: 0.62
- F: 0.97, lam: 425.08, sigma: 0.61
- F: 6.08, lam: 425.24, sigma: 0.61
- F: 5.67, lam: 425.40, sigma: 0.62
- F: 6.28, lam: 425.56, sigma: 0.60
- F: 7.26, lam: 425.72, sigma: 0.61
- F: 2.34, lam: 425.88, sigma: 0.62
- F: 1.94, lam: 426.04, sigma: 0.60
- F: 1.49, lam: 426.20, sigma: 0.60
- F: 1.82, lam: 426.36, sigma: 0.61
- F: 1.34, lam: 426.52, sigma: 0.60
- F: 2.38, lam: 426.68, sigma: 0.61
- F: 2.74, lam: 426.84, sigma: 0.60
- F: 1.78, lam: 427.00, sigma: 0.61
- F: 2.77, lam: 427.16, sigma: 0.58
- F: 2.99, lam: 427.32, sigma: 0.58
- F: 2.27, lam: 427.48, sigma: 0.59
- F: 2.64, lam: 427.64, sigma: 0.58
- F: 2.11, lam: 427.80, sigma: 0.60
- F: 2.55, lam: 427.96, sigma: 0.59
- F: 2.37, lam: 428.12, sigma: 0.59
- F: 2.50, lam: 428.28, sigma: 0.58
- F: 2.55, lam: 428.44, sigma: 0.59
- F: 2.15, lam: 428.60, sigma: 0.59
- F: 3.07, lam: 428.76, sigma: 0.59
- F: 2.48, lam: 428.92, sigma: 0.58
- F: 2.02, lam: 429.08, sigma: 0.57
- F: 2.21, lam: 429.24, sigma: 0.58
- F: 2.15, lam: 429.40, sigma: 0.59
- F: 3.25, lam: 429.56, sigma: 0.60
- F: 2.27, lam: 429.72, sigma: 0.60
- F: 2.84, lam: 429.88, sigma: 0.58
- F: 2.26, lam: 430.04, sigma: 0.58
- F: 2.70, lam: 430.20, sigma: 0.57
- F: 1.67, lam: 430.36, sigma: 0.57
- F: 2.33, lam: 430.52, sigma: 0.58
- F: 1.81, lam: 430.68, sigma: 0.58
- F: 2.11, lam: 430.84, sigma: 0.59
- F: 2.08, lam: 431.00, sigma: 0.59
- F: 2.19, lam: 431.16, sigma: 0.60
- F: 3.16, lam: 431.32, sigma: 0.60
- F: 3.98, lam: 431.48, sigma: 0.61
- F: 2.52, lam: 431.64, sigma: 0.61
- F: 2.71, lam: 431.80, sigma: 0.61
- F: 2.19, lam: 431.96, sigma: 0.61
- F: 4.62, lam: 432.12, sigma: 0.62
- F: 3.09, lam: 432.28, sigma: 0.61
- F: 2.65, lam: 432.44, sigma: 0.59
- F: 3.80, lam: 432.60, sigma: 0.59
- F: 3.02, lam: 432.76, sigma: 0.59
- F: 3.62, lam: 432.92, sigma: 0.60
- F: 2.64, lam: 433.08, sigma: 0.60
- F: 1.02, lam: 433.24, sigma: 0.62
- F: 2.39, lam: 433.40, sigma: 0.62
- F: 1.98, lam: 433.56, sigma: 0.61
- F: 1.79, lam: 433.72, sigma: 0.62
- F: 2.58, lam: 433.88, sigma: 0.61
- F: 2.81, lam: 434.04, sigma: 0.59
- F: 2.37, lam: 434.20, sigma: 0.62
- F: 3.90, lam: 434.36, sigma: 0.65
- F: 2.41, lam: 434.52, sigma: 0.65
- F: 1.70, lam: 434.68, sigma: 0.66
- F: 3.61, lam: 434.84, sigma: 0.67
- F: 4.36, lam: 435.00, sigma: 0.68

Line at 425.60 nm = [O II]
